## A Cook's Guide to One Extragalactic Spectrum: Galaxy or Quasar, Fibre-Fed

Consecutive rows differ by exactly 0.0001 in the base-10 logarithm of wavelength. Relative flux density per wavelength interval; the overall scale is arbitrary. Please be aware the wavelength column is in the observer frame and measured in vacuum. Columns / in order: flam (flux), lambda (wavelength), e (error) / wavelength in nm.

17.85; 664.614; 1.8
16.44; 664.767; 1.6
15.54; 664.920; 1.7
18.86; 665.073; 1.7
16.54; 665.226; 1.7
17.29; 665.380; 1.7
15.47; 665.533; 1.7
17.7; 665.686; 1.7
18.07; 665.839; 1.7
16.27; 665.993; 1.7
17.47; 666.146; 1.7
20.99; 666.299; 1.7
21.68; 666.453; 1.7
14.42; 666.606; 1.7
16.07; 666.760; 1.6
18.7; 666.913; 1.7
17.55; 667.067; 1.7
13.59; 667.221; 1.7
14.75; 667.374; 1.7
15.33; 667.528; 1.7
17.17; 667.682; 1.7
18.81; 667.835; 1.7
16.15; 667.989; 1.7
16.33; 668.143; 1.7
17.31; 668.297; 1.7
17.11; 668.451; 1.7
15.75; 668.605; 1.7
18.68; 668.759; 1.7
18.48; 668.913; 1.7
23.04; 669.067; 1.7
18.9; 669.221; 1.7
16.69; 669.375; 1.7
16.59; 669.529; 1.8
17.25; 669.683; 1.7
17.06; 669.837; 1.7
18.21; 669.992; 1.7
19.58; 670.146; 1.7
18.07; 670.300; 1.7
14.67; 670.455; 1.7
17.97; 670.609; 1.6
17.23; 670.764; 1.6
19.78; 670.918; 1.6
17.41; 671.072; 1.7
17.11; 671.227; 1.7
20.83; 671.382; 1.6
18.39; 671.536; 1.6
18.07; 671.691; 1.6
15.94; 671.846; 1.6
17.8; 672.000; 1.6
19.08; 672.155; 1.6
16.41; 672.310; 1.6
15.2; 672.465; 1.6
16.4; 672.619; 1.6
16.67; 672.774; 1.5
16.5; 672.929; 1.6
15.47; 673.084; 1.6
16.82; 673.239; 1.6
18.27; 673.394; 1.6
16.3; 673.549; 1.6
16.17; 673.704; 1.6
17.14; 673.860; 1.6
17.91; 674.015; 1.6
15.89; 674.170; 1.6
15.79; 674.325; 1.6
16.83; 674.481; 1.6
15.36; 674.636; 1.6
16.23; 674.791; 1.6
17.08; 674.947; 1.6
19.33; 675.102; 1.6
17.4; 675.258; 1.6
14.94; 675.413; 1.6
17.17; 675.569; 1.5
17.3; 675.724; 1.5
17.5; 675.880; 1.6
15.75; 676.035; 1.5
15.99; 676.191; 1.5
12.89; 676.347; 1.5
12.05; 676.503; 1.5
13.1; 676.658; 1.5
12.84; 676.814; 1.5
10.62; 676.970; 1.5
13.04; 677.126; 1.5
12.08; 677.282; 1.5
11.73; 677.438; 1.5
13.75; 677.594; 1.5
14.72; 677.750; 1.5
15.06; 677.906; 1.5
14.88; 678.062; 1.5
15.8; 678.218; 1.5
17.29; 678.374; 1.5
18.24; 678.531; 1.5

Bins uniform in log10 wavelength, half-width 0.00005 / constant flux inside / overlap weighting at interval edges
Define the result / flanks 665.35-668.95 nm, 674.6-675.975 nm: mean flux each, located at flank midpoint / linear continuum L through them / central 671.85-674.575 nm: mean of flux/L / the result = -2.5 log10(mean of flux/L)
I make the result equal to 0.02 mag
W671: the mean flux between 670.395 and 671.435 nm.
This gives 17.8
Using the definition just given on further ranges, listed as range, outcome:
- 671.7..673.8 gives 16.7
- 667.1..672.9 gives 17.4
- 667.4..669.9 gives 17.5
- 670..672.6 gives 17.7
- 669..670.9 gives 18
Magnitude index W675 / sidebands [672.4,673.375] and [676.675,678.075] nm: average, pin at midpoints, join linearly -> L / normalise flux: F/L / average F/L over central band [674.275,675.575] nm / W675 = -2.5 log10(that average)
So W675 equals -0.12 mag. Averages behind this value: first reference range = 16.3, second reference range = 13.1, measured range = 16.7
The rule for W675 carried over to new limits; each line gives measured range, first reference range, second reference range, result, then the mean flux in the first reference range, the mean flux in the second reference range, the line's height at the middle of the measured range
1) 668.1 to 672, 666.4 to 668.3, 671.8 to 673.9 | -0.073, 16.7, 16.7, 16.7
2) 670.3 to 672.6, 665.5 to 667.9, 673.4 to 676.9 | -0.067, 17.2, 16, 16.5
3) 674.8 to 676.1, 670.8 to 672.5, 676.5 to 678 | -0.171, 17.9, 13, 14.5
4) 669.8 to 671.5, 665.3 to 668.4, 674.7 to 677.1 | -0.108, 17.1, 15.3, 16.3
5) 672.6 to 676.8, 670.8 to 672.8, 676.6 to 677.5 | -0.111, 17.6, 12.2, 14.6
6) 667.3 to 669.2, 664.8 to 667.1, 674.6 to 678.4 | -0.034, 17.5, 14.9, 16.9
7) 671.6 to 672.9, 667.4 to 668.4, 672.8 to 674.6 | -0.019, 16.7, 16.6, 16.6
